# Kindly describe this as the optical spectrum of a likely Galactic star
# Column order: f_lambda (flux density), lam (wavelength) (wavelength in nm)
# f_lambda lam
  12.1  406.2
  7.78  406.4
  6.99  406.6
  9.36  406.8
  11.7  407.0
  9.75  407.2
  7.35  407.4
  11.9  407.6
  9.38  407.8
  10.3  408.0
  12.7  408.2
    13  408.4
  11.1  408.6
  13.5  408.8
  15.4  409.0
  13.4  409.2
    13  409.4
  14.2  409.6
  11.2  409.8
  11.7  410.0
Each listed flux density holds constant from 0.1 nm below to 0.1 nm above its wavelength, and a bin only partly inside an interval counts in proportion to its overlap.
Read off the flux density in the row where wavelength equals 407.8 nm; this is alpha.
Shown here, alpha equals 9.38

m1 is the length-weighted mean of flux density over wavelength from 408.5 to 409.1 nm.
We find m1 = 13.3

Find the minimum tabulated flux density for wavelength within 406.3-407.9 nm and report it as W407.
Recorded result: 6.99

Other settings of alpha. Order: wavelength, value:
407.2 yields 9.75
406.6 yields 6.99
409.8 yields 11.2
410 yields 11.7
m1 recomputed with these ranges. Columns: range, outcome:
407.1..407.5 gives 8.55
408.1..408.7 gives 12.3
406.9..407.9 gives 10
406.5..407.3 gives 9.45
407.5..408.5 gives 11.5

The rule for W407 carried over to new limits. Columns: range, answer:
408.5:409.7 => 11.1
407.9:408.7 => 10.3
